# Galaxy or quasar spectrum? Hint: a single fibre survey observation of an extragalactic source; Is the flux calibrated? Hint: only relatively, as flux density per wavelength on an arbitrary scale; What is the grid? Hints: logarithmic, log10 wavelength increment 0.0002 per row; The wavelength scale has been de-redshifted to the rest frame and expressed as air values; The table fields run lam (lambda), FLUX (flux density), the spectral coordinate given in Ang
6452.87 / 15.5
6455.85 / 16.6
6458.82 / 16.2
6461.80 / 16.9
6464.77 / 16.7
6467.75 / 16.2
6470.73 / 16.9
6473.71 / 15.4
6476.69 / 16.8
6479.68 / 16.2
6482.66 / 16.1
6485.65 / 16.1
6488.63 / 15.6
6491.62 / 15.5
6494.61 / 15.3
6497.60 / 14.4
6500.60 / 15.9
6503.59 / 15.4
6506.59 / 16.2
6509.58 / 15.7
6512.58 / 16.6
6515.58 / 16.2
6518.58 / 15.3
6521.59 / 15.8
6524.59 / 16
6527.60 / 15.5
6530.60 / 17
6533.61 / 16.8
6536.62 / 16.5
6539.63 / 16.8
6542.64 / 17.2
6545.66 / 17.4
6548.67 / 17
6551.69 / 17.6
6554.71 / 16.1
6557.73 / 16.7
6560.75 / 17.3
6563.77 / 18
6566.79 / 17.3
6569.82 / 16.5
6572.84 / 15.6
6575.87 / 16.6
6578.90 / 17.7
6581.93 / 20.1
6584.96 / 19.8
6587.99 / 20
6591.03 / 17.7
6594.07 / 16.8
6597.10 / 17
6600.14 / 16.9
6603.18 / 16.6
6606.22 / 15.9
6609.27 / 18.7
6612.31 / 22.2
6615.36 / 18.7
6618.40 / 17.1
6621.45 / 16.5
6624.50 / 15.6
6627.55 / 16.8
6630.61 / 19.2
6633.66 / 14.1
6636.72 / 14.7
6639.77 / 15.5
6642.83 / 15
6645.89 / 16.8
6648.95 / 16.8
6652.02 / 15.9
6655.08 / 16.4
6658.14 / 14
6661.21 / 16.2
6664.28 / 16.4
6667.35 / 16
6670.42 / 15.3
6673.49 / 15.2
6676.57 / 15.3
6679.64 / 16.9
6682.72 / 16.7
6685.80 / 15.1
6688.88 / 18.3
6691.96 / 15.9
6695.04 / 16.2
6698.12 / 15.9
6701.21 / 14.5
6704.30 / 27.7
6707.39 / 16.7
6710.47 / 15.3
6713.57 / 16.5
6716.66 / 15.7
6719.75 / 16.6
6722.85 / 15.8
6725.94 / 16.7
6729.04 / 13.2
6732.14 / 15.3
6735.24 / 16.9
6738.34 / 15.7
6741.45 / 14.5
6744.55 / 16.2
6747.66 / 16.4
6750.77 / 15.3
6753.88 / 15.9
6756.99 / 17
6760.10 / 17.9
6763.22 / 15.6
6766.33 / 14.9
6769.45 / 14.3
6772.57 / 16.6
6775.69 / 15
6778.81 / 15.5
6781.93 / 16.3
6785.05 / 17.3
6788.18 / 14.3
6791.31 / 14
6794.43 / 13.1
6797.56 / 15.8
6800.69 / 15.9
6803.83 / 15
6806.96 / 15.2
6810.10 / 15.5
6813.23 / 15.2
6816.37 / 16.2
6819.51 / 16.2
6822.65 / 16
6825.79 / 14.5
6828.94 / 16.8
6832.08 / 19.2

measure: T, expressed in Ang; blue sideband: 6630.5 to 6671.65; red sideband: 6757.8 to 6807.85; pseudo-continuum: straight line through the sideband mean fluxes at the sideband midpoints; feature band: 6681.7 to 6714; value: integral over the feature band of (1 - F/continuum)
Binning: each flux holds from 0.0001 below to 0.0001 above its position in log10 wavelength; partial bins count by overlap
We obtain -3.2 Ang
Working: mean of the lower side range 15.8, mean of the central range 17.2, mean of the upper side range 15.4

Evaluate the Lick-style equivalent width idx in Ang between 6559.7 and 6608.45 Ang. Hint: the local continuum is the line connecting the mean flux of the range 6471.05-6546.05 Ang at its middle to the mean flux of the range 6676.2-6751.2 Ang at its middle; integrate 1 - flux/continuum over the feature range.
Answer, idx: -4.0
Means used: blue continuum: 16.1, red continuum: 16.4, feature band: 17.5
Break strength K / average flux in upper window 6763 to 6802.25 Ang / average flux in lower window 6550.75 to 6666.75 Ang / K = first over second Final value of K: 0.90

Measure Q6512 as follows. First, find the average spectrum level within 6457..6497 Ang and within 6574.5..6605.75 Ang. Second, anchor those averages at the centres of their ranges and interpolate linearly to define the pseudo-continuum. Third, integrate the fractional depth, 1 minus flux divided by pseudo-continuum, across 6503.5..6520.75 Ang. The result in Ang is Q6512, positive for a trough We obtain 0.7 Ang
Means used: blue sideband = 16.1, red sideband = 17.9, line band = 15.9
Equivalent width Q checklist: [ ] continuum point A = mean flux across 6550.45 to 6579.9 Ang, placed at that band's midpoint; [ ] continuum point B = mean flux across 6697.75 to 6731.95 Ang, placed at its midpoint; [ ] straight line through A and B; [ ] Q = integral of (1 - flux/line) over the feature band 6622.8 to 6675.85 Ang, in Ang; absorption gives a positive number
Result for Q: 3.0 Ang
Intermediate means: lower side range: 16.9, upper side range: 16.7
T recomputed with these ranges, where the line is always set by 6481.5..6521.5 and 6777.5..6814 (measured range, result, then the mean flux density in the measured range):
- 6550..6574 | -1.98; 16.9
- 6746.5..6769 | -1.07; 16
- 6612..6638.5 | -2.46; 17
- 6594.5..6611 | -1.61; 17.1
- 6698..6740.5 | -3.37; 16.6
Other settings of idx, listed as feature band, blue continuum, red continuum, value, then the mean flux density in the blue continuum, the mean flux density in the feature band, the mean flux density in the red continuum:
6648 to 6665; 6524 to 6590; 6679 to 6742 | 0.89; 17.3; 15.9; 16.5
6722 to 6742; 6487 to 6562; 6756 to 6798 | 0.21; 16.2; 15.5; 15.5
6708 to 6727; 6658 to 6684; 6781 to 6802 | -0.62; 15.9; 16.1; 15.2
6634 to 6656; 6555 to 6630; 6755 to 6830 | 1.67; 17.6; 15.8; 15.6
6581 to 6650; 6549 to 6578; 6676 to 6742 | -2.34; 16.9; 17.3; 16.5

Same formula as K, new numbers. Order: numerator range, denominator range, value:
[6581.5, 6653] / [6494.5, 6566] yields 1.05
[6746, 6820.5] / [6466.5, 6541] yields 0.97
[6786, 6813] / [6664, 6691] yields 0.93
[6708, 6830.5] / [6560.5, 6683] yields 0.93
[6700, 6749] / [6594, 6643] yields 0.97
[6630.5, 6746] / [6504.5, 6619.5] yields 0.94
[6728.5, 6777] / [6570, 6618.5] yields 0.88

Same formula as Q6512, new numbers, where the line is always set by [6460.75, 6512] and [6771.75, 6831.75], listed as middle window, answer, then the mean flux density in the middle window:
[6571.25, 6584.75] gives -1.59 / 17.7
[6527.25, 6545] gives -0.94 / 16.7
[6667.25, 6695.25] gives -0.67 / 16.1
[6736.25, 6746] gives 0.06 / 15.5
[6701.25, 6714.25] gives -2.50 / 18.7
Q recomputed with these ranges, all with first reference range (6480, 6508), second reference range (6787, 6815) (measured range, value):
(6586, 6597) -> -1.9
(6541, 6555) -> -1.5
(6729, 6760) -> -1.7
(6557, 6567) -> -1.2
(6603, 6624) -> -3.5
